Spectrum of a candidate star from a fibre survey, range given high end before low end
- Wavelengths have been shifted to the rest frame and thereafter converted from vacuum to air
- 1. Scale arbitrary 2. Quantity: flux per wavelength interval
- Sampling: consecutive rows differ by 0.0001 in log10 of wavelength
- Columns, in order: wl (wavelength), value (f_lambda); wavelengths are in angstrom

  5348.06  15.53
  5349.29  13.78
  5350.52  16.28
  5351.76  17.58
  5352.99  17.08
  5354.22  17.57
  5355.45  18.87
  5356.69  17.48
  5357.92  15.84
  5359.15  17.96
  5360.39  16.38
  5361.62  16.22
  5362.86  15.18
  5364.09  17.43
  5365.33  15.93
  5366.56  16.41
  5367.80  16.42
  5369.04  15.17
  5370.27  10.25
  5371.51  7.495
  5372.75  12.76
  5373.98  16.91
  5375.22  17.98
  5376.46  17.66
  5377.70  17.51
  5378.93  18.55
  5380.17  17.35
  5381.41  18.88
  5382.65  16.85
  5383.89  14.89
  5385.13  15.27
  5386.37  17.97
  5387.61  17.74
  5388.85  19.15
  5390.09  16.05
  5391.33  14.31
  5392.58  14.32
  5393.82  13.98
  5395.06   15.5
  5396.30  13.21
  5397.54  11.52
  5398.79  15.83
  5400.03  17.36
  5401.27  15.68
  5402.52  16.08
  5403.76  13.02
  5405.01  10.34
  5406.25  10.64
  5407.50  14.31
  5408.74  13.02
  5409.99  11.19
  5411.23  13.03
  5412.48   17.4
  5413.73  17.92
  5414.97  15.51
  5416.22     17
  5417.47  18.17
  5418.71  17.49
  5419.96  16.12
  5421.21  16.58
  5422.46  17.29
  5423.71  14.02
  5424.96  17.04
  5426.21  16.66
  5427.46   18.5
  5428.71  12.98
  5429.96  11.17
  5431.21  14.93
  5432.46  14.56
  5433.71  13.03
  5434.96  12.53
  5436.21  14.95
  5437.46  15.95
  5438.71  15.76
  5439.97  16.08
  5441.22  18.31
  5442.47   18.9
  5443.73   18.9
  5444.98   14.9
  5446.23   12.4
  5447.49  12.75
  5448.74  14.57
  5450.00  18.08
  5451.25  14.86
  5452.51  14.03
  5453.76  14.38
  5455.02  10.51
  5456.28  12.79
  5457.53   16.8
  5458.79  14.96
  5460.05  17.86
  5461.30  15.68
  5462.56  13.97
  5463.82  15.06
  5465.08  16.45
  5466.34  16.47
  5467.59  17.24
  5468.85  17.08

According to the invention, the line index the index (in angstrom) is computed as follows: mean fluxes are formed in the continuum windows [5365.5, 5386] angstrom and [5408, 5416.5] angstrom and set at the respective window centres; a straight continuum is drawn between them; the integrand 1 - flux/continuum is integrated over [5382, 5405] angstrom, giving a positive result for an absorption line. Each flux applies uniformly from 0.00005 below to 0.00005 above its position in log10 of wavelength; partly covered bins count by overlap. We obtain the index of 0.0 angstrom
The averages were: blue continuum 15.7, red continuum 14.9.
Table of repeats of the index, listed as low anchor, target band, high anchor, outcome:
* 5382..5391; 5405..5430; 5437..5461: 1.3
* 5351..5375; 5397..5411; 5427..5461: 1.7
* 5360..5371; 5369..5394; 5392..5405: -1.5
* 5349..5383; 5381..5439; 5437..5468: 2.4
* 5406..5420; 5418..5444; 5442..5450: -0.6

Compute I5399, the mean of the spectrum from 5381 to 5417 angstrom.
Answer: 15.1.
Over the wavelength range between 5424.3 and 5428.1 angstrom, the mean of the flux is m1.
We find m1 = 17.3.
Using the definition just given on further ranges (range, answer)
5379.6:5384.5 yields 17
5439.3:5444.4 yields 18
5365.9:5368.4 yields 16.4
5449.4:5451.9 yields 16.4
